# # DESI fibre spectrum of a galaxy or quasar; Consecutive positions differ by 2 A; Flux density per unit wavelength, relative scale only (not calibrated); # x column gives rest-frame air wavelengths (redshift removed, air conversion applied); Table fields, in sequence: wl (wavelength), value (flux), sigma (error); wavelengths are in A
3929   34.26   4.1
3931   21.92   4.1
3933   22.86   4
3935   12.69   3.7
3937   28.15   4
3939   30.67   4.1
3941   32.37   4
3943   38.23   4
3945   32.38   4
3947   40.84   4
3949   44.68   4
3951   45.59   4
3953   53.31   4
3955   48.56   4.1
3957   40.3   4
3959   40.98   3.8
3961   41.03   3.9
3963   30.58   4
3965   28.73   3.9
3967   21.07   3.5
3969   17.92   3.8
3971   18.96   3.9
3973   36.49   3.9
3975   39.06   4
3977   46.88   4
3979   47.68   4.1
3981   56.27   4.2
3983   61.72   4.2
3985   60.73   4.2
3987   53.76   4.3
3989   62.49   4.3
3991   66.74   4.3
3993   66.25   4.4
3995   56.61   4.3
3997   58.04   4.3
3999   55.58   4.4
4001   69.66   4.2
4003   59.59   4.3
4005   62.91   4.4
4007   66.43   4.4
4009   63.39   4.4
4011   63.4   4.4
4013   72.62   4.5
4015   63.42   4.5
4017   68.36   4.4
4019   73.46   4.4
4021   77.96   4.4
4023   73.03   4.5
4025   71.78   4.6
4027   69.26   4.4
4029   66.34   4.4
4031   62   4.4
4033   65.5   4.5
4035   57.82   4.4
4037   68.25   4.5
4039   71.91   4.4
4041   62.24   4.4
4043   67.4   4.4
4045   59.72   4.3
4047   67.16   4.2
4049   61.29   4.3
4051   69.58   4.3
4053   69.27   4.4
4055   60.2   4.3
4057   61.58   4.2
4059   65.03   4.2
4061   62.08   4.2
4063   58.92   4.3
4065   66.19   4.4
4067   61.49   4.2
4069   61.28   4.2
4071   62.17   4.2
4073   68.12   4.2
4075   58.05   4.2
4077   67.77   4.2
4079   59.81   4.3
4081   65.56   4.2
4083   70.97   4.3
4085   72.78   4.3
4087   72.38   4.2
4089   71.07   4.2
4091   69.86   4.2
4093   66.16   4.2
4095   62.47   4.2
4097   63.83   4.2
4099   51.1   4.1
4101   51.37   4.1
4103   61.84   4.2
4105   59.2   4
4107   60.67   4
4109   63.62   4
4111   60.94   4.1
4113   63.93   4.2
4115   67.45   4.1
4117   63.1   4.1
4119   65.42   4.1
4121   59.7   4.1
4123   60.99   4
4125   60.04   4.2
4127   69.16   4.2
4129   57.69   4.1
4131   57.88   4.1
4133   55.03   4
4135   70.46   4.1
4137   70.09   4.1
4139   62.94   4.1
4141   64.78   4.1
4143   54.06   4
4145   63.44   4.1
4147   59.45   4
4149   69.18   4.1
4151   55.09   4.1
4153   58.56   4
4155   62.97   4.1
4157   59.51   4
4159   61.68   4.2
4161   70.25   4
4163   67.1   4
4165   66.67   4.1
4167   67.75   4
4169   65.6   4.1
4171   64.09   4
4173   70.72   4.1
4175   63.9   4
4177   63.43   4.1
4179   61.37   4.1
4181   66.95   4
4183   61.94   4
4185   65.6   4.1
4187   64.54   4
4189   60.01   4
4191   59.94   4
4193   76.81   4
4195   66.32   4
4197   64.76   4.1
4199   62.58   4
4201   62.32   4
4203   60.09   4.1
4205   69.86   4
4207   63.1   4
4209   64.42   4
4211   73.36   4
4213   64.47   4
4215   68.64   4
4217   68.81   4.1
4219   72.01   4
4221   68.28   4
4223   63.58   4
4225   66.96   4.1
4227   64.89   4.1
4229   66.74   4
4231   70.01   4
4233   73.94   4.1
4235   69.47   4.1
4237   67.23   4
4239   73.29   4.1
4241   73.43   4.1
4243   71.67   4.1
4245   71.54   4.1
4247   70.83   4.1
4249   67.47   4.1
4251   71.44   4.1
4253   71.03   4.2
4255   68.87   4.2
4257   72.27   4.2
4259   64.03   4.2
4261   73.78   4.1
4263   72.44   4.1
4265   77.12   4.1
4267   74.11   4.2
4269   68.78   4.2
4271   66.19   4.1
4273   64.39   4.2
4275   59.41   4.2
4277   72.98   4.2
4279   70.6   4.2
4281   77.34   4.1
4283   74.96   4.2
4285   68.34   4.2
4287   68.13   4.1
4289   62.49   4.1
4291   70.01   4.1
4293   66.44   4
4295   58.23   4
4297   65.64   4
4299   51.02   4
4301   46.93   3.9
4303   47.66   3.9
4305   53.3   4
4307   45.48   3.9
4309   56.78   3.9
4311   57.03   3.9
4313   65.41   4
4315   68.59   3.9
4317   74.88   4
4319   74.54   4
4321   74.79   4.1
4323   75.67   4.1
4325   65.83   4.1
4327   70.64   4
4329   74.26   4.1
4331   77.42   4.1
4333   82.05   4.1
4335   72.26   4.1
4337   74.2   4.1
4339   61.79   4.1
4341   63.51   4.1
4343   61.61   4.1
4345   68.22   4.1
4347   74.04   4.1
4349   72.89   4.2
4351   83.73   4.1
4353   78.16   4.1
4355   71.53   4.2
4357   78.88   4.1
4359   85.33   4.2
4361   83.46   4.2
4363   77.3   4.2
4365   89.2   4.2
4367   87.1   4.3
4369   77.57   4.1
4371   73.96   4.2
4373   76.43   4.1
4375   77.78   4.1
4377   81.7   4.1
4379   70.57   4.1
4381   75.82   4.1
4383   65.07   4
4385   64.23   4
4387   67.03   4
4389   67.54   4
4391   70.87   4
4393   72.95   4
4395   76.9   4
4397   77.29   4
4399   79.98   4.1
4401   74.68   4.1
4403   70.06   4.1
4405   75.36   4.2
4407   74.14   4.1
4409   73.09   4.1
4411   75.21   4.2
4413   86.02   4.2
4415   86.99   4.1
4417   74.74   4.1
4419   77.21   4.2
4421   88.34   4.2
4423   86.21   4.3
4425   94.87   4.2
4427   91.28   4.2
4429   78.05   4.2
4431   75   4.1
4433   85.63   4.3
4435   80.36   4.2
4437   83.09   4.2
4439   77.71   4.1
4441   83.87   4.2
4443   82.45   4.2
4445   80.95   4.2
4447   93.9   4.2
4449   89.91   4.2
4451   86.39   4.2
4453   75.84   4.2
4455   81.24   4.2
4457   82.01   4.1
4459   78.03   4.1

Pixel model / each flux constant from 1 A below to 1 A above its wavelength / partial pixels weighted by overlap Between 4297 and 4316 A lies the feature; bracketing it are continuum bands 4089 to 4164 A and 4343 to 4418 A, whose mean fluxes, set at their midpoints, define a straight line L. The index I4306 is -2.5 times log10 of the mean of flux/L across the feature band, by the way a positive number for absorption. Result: 0.287 mag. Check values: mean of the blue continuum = 62.3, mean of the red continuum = 75.9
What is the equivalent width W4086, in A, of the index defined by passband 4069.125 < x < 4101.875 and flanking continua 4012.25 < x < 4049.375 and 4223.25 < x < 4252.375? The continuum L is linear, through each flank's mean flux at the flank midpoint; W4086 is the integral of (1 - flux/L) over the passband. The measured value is 1.7 A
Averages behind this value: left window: 67.4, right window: 69.8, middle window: 64.6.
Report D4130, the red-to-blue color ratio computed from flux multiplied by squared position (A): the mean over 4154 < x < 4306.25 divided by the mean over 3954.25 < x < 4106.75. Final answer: 1.23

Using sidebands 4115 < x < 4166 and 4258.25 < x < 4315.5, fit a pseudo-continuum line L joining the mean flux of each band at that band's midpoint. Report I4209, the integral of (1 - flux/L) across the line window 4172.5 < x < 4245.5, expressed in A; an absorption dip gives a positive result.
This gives -3.91 A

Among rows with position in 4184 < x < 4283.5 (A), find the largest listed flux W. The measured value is 77.34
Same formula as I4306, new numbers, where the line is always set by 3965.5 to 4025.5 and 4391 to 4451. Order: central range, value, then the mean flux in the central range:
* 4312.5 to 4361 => 0.041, 73.2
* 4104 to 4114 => 0.026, 61.7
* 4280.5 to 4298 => 0.087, 67.7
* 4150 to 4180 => 0.040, 63.9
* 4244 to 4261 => 0.021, 69.9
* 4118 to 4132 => 0.043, 61.6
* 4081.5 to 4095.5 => -0.124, 69.5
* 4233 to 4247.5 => -0.010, 71.3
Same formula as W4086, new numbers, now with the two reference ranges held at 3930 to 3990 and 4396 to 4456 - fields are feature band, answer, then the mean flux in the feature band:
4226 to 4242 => -1.5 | 69.9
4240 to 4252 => -1.2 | 71.1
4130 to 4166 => -4.5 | 62.7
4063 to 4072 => -2.6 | 62.4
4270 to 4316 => 4.3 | 62.5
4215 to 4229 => -1.1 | 67.5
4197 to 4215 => -1.2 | 65.2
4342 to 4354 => 0.2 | 73.1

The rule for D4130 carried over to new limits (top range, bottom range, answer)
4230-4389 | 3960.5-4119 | 1.32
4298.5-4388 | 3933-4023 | 1.72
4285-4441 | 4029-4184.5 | 1.30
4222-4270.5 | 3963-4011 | 1.56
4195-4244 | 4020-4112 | 1.13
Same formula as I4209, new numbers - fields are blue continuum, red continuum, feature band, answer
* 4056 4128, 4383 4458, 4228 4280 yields 0.8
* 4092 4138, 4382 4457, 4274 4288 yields 0.2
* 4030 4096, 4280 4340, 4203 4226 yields -0.6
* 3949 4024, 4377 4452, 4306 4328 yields 2.0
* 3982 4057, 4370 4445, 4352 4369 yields -1.1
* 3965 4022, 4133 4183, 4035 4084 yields -4.5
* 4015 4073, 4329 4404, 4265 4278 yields 0.7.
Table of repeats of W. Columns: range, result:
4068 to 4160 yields 72.78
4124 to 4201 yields 76.81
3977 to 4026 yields 77.96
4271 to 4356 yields 83.73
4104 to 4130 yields 69.16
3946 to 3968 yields 53.31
